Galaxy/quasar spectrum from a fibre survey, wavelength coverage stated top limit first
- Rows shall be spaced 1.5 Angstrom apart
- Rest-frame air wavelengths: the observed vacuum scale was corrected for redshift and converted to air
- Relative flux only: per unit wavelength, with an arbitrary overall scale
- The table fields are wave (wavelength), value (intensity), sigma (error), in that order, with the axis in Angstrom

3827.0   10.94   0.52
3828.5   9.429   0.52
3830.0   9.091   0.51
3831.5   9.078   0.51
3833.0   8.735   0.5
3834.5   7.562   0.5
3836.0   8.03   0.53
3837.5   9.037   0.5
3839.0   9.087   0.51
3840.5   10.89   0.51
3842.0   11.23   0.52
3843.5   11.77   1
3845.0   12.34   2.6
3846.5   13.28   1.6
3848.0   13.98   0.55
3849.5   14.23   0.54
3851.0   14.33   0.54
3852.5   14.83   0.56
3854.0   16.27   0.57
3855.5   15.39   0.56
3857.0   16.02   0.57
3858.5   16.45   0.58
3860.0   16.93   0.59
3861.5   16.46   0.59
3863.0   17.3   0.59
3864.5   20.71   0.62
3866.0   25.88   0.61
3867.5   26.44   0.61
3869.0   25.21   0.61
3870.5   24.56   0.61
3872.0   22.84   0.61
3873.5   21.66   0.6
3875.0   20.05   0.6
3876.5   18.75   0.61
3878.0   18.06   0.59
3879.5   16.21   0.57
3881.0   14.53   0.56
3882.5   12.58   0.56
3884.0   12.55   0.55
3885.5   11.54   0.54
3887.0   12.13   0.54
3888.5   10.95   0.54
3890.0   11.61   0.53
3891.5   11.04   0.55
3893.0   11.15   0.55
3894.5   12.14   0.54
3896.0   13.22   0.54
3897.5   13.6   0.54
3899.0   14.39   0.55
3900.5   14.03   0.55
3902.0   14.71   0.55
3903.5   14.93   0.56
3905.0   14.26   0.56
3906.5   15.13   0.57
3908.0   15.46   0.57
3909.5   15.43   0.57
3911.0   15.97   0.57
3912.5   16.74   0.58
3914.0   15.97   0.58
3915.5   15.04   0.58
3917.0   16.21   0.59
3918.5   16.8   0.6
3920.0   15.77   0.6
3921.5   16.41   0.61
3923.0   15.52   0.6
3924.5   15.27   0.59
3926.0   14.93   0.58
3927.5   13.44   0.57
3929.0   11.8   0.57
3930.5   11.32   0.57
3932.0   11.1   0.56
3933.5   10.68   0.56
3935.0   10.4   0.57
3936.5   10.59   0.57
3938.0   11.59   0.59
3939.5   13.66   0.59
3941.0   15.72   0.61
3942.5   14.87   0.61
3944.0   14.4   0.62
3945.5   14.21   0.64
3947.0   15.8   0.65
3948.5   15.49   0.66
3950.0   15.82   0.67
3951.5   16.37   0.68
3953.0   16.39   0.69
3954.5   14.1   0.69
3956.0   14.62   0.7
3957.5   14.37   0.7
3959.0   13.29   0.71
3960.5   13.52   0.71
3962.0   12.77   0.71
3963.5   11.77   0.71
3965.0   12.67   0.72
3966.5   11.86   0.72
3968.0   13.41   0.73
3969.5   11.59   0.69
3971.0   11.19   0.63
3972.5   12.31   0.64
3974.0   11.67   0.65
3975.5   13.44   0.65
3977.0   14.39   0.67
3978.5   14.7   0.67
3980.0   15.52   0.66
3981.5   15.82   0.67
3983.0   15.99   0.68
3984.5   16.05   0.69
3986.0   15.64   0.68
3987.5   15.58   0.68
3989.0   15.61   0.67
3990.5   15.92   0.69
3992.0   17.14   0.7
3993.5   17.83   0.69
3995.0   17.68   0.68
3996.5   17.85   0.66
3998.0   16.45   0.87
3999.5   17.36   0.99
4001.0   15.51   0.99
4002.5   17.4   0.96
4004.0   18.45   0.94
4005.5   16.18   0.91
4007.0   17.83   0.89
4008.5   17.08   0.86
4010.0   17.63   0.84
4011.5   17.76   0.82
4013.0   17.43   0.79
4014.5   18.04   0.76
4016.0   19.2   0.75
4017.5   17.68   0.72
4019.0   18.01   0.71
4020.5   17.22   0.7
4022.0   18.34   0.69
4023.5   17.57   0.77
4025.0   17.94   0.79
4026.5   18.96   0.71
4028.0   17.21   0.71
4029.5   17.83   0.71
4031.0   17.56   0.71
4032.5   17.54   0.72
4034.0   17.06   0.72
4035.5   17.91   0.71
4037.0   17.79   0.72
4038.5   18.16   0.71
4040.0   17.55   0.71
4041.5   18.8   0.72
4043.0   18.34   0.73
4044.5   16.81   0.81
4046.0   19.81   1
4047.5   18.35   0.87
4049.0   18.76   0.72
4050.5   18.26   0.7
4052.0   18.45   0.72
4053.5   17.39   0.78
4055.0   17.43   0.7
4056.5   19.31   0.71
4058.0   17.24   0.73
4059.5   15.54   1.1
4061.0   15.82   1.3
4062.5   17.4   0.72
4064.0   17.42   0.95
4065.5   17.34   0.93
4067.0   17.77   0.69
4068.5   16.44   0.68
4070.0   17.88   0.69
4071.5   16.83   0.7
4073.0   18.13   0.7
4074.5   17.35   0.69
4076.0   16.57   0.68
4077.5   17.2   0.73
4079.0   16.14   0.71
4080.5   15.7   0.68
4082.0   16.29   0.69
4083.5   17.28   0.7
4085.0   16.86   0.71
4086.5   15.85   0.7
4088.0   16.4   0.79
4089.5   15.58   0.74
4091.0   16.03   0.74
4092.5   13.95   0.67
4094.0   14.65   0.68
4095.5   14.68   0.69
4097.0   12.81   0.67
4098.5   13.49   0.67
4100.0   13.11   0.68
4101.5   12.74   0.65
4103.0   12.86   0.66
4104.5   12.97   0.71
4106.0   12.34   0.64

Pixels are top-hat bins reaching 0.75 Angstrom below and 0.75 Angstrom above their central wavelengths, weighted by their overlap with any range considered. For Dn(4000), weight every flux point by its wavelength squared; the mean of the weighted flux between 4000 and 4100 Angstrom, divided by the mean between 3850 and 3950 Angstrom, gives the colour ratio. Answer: 1.20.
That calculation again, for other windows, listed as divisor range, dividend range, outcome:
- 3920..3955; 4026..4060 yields 1.35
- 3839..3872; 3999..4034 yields 1.13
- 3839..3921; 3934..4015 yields 1.00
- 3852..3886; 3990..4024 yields 1.02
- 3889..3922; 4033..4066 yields 1.32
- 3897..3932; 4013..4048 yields 1.28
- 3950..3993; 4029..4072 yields 1.29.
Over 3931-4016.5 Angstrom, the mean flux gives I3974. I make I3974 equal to 14.9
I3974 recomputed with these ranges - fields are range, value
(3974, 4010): 16.3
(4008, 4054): 18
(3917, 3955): 14.1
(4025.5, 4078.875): 17.6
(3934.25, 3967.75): 13.8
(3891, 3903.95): 13.2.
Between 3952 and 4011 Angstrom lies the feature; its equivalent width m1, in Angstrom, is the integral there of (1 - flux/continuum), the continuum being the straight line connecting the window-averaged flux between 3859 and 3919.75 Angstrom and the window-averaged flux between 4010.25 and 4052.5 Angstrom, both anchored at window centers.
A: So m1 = 7.9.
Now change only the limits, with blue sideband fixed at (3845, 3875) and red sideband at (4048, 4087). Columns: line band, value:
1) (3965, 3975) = 3.2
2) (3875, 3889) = 2.9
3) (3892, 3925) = 5.9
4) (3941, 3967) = 5.2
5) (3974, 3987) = 2.0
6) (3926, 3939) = 4.6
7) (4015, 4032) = -0.5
